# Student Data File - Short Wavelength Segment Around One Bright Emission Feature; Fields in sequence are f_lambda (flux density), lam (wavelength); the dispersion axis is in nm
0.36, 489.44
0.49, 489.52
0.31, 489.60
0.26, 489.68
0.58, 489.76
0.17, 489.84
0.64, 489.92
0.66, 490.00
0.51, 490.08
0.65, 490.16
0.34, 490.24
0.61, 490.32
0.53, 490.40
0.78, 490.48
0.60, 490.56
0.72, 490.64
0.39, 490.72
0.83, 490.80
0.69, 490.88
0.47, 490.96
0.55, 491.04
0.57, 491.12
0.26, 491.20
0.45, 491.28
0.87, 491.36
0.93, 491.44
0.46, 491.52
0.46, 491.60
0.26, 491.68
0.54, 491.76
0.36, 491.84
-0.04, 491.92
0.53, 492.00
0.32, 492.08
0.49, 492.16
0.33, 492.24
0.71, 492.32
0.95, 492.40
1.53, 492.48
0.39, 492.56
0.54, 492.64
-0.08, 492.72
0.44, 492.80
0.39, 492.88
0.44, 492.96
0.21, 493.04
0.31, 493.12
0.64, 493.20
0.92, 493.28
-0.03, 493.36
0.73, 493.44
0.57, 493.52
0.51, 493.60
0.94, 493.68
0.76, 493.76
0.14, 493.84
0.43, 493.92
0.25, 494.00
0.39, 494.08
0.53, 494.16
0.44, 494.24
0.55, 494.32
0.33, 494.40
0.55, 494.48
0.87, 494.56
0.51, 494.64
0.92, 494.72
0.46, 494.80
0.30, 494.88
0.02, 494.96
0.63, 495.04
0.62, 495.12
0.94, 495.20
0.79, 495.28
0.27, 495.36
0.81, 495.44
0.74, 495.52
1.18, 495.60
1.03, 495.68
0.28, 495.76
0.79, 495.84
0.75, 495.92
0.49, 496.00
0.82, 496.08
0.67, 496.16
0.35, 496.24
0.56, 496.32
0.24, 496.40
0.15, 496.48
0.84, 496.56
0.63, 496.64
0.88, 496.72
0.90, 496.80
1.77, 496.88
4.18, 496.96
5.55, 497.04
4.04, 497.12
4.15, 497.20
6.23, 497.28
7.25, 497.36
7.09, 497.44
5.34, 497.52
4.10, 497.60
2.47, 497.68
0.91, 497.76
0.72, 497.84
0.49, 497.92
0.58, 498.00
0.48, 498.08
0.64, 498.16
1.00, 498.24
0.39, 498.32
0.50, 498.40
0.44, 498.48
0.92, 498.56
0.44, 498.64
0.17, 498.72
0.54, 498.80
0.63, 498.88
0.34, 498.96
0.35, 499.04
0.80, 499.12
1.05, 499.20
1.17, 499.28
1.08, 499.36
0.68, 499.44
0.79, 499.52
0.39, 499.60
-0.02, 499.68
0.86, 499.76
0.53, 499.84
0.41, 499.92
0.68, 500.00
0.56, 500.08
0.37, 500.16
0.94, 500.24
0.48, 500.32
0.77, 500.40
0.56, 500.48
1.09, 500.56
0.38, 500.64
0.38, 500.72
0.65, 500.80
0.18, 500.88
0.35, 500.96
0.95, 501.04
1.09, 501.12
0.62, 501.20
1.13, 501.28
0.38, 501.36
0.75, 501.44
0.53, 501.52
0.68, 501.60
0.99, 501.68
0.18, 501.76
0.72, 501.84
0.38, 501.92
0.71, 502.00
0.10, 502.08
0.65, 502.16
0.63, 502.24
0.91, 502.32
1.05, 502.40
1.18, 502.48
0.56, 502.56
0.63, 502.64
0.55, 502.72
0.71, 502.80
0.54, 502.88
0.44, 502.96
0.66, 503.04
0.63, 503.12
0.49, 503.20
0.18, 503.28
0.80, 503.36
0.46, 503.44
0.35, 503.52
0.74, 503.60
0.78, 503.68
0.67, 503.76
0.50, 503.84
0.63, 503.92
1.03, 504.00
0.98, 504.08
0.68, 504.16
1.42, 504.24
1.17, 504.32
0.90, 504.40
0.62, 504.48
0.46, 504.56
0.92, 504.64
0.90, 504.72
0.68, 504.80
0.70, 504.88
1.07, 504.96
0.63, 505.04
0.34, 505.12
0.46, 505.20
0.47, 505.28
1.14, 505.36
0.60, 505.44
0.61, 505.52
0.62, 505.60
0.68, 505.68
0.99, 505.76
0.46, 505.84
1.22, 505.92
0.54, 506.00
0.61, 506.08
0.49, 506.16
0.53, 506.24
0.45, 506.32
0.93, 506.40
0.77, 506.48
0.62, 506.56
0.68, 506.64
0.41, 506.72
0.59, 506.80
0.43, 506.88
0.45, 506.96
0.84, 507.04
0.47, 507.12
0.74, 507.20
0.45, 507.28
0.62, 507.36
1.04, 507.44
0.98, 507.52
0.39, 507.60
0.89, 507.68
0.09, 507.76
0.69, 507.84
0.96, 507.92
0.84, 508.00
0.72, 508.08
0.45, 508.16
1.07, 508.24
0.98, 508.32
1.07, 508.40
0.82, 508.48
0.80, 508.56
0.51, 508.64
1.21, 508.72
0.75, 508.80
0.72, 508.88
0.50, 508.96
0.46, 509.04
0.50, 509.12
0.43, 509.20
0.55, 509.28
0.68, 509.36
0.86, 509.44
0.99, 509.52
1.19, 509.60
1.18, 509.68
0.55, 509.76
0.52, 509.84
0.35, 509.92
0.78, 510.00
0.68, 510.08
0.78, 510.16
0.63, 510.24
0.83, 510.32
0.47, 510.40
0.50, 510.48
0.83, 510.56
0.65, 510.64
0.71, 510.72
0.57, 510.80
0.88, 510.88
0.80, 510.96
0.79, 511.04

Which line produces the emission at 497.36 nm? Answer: [O II] 3727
